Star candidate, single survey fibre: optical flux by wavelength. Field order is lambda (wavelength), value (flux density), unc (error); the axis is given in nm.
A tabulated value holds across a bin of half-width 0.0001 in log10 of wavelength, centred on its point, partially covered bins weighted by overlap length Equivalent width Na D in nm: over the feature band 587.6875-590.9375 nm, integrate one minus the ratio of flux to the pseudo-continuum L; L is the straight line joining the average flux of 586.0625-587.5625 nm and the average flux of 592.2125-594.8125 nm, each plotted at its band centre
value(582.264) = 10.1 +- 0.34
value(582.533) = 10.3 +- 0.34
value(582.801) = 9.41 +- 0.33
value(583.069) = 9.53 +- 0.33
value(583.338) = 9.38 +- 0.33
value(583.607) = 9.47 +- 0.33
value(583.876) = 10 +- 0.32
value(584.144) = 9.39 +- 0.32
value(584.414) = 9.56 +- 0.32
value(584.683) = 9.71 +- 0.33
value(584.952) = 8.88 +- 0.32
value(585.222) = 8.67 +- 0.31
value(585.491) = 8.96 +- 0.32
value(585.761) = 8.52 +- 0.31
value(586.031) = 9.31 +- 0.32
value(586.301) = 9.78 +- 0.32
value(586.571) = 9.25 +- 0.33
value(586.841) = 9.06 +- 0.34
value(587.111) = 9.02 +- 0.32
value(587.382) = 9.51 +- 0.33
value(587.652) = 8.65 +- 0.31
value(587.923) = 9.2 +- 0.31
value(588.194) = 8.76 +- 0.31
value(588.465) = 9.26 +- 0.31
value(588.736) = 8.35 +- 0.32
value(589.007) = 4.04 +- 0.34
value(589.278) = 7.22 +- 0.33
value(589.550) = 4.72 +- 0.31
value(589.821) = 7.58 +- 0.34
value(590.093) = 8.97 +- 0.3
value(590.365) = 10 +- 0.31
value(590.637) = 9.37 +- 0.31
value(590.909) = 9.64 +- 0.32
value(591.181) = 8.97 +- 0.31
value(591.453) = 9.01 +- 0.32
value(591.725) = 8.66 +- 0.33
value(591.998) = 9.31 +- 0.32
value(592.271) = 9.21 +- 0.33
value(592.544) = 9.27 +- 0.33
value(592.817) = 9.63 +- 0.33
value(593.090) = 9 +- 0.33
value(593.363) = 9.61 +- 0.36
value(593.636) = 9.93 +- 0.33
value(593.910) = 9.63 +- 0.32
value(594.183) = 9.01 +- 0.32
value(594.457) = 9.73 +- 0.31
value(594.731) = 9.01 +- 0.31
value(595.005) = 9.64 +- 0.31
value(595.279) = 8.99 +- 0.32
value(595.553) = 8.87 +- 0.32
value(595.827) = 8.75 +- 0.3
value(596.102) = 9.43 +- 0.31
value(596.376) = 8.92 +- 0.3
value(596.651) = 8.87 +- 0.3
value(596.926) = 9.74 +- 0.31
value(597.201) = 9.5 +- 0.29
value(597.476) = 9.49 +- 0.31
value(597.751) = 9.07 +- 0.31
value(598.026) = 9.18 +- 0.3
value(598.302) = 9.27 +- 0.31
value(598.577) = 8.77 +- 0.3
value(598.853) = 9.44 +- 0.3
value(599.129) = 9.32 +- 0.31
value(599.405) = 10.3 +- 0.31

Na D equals 0.45 nm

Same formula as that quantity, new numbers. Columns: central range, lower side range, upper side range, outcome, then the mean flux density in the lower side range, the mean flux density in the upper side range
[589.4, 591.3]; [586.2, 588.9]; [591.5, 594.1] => 0.15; 9.02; 9.34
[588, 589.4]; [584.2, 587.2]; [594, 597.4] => 0.24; 9.16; 9.22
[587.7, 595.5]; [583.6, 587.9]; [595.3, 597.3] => 0.34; 9.23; 9.14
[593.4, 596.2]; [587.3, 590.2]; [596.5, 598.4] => -0.15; 7.8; 9.3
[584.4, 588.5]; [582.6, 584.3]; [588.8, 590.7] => -0.30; 9.56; 7.38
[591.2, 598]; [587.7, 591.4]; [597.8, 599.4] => -0.36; 8.19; 9.28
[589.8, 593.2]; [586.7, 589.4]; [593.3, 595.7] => -0.11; 8.31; 9.37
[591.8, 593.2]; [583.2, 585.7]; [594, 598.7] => 0.00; 9.31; 9.2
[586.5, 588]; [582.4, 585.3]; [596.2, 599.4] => 0.05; 9.5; 9.28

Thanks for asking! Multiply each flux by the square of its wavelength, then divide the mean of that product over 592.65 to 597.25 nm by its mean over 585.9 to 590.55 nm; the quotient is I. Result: 1.1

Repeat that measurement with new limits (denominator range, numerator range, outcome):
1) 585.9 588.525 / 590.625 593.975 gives 1.03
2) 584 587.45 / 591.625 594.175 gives 1.04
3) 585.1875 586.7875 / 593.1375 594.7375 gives 1.07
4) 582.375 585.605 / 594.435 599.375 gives 1.02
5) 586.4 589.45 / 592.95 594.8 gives 1.15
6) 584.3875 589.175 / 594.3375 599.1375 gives 1.09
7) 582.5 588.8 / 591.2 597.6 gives 1.03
